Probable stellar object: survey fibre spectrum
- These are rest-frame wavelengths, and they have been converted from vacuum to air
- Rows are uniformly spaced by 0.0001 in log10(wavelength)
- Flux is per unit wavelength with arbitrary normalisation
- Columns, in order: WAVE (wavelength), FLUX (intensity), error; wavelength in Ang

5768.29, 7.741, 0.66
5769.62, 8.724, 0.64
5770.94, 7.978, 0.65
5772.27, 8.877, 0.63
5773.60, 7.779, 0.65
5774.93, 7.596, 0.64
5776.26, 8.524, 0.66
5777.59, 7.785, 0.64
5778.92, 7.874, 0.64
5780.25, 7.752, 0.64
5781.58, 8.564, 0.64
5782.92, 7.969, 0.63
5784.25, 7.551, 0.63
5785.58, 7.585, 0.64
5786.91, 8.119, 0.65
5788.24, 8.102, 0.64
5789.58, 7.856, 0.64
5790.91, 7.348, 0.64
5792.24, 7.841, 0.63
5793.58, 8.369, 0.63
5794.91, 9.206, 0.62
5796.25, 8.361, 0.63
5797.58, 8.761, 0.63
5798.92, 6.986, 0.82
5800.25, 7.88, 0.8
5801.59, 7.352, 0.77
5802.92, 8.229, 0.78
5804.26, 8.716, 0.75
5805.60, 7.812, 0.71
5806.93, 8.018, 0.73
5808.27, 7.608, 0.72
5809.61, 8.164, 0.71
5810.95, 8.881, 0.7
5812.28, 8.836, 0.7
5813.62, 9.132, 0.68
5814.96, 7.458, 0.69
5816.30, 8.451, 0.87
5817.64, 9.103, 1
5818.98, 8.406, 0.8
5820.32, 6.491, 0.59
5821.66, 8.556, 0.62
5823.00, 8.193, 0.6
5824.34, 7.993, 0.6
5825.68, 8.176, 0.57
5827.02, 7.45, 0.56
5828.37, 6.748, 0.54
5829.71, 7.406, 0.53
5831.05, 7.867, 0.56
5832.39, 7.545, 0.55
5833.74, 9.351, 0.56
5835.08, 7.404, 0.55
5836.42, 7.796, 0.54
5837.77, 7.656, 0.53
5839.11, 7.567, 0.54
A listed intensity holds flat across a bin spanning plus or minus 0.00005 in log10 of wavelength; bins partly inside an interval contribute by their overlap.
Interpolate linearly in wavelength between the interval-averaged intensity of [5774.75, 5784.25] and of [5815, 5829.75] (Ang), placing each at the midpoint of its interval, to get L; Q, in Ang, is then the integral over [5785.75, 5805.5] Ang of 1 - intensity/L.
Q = -0.2 Ang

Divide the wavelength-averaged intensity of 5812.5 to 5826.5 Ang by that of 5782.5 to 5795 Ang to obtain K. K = 1.03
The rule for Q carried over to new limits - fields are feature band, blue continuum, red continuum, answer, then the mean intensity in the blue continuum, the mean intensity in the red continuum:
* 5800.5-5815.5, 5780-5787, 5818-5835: -0.6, 7.92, 7.86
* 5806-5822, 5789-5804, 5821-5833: -0.7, 8.04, 7.77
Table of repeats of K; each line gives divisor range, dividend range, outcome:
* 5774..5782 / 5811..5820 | 1.06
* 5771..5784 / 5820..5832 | 0.95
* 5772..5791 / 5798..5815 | 1.02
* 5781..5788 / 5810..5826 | 1.04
